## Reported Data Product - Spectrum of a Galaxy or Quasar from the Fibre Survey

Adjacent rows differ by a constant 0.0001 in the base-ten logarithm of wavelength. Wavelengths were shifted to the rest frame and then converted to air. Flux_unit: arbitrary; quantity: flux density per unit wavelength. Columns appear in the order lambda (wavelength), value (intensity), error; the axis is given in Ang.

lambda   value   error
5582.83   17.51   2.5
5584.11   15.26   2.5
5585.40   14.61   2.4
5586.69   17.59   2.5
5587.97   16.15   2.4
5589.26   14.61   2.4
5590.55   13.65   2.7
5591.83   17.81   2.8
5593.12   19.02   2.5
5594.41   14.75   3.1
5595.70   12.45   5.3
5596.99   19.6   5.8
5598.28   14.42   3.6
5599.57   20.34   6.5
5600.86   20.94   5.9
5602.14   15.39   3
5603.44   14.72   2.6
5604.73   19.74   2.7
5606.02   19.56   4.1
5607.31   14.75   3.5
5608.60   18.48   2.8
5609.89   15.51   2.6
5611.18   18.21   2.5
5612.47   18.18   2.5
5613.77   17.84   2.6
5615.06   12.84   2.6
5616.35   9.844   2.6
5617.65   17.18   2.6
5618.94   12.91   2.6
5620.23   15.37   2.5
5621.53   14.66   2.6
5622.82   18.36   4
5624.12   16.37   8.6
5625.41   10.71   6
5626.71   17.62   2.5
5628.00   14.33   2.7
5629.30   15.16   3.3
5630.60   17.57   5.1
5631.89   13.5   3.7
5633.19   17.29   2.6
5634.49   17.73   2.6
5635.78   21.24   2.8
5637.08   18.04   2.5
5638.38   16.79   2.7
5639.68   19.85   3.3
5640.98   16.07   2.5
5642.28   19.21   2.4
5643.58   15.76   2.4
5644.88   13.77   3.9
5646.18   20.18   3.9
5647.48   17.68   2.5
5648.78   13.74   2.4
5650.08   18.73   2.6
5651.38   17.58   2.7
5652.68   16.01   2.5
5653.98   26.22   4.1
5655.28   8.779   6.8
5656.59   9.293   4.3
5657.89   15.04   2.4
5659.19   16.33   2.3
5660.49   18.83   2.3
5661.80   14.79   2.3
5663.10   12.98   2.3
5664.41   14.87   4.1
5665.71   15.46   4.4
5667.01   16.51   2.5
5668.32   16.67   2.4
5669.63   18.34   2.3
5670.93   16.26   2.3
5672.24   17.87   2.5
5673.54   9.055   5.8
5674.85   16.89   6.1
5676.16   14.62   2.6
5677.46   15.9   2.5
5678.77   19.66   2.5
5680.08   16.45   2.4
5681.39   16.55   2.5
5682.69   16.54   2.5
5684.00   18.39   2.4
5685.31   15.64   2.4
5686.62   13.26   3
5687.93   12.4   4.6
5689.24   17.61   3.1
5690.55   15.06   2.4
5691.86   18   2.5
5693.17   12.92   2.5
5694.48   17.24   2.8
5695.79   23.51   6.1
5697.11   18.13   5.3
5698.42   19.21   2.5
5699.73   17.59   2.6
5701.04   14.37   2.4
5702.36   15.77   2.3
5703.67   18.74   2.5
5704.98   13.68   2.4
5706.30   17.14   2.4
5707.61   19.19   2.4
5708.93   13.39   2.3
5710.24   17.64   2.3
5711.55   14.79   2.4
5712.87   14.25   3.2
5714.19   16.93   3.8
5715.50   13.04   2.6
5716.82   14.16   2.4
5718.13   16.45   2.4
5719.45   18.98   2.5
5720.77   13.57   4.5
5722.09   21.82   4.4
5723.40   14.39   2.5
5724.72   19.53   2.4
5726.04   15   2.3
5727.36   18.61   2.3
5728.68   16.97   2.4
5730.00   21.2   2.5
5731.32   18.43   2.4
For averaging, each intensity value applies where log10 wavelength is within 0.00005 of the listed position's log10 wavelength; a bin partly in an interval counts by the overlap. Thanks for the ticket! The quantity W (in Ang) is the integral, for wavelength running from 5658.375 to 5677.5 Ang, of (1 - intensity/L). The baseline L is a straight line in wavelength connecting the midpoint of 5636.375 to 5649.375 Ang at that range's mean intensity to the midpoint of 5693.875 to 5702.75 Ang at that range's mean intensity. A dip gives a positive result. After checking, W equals 2.0 Ang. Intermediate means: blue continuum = 17.1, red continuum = 18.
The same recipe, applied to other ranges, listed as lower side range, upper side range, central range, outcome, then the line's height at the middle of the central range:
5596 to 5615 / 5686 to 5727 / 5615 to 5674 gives 3.6 Ang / 17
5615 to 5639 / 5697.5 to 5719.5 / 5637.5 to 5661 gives -1.2 Ang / 15.8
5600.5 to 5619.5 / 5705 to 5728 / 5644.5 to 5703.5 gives 0.2 Ang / 16.3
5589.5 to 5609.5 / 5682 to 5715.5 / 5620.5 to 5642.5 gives 0.2 Ang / 16.8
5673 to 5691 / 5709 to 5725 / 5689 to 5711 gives -1.5 Ang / 15.9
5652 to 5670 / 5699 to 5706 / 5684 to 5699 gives -0.6 Ang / 16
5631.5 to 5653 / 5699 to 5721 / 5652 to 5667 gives 1.4 Ang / 17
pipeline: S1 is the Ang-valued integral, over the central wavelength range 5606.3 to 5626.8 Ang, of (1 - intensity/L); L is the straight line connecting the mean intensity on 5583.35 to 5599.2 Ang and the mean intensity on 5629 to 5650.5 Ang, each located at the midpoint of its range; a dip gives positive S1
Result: 1.3 Ang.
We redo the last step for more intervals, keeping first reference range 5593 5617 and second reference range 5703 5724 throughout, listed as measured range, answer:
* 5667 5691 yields 0.5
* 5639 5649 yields -0.4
